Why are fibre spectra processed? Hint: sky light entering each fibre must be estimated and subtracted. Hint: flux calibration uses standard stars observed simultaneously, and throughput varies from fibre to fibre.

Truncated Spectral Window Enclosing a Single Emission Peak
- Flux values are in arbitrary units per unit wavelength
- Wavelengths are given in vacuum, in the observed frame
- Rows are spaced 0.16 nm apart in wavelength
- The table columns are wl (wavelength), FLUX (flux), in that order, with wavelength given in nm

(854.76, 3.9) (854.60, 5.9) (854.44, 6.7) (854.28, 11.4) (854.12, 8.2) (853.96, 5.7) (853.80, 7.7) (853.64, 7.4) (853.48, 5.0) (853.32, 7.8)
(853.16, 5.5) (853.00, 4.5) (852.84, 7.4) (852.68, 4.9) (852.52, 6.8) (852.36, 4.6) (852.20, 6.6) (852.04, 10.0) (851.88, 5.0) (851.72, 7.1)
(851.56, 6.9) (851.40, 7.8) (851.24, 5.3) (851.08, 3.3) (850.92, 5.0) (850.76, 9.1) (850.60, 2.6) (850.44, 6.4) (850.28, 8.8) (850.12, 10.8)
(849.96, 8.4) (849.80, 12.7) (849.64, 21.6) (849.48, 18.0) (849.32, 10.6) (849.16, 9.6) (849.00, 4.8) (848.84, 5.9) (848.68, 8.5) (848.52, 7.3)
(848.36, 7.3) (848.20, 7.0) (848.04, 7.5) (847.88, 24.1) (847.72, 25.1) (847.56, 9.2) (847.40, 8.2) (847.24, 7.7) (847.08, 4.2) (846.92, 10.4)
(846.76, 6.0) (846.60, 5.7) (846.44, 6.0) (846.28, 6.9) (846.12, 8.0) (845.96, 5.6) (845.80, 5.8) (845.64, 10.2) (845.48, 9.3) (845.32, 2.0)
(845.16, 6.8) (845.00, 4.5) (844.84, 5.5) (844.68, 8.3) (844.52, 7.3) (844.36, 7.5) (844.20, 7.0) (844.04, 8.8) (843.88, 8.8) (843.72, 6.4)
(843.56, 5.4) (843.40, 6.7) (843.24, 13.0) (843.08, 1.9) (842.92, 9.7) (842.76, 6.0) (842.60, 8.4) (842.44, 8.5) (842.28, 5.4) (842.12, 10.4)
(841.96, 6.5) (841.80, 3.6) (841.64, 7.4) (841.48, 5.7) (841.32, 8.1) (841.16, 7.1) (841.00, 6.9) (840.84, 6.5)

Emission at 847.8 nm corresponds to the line [S II]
